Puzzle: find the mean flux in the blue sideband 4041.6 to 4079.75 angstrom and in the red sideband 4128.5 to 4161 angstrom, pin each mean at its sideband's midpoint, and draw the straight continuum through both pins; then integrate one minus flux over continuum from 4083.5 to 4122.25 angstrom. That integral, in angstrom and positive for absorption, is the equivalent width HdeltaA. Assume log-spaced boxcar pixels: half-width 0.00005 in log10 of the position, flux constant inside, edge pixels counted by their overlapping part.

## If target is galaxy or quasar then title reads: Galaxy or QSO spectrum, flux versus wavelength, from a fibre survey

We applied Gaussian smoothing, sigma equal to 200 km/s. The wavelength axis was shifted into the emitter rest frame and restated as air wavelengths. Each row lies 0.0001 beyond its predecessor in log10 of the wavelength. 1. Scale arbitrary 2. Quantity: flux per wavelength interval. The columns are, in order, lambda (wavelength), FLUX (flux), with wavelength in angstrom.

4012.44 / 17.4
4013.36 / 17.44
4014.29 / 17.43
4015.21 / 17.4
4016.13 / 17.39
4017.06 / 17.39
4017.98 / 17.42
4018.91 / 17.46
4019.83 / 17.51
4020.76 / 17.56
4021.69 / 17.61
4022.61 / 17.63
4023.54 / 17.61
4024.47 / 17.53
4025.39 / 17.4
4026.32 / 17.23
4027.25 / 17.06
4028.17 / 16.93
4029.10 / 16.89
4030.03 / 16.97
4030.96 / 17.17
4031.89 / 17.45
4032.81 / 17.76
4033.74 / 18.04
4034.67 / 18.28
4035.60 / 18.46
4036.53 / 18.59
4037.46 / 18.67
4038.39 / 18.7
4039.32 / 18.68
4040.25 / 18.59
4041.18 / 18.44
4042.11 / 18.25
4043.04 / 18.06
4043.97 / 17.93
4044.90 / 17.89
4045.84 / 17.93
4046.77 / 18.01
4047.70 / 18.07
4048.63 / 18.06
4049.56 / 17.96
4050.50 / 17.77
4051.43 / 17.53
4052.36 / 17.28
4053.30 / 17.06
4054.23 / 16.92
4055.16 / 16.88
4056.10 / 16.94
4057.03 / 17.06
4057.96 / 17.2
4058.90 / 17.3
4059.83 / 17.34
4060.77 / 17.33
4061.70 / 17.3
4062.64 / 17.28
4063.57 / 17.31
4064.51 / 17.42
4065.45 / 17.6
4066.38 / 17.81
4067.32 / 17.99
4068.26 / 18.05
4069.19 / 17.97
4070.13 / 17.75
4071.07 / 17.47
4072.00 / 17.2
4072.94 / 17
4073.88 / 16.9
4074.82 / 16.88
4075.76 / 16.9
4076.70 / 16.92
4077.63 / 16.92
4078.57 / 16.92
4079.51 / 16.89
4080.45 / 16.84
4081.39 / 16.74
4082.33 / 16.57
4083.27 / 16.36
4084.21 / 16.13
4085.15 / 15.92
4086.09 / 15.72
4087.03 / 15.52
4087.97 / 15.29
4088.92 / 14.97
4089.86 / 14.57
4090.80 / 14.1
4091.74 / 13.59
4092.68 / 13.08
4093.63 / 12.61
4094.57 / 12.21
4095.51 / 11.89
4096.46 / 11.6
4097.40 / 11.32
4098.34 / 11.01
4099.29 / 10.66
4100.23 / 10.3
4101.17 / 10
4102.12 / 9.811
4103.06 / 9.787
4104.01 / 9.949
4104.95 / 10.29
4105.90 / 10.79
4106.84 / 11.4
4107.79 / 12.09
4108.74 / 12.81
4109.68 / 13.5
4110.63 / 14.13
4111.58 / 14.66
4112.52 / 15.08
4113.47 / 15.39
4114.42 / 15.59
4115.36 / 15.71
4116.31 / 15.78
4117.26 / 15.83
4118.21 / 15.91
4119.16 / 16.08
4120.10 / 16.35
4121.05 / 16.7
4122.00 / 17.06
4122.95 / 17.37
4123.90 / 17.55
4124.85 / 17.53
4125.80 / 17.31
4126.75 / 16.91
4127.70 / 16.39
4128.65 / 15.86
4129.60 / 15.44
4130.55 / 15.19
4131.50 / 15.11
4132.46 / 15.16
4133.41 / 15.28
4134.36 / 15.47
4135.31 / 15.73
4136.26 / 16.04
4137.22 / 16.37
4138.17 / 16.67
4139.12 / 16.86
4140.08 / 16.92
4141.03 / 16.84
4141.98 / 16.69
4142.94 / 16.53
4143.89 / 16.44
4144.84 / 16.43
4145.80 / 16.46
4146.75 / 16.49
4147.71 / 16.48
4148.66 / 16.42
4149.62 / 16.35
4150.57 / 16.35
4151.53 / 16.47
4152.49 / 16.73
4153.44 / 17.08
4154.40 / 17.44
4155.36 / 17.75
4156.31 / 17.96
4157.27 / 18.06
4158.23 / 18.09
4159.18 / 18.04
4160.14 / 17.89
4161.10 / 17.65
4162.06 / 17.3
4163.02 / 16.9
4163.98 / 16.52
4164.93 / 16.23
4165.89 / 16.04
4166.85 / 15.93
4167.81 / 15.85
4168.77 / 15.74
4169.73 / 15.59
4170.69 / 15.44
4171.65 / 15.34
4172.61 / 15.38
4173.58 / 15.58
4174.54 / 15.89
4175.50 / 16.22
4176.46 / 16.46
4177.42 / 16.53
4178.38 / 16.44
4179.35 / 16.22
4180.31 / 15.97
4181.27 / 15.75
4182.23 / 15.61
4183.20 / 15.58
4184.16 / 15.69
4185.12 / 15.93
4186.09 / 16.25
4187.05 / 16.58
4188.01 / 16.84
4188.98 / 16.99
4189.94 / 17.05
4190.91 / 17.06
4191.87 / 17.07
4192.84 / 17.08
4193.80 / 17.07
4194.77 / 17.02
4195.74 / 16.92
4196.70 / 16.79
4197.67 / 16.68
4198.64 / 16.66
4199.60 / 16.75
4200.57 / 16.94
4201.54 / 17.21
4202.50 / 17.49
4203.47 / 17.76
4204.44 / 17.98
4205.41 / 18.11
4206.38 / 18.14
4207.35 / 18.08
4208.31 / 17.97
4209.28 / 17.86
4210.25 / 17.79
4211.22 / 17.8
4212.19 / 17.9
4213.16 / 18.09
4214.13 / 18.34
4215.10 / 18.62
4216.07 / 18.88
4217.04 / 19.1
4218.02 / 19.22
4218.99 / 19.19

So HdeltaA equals 7.9 angstrom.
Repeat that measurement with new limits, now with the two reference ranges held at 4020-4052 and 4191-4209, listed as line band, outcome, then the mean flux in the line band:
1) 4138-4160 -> 0.7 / 17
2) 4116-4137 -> 1.6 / 16.2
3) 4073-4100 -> 4.4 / 14.8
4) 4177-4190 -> 0.9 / 16.2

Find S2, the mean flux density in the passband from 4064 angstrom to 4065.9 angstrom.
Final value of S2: 17.4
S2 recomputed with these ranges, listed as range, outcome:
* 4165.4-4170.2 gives 15.8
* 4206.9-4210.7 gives 18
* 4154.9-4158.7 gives 18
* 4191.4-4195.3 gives 17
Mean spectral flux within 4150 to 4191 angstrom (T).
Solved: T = 16.5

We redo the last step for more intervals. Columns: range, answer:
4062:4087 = 17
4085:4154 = 14.8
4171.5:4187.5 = 16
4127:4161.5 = 16.6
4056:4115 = 14.9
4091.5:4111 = 11.5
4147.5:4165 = 17.2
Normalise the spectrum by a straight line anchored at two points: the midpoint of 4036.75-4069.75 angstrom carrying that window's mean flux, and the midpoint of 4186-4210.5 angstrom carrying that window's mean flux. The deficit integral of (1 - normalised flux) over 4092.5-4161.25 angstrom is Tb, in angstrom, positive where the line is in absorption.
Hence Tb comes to 9.3 angstrom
